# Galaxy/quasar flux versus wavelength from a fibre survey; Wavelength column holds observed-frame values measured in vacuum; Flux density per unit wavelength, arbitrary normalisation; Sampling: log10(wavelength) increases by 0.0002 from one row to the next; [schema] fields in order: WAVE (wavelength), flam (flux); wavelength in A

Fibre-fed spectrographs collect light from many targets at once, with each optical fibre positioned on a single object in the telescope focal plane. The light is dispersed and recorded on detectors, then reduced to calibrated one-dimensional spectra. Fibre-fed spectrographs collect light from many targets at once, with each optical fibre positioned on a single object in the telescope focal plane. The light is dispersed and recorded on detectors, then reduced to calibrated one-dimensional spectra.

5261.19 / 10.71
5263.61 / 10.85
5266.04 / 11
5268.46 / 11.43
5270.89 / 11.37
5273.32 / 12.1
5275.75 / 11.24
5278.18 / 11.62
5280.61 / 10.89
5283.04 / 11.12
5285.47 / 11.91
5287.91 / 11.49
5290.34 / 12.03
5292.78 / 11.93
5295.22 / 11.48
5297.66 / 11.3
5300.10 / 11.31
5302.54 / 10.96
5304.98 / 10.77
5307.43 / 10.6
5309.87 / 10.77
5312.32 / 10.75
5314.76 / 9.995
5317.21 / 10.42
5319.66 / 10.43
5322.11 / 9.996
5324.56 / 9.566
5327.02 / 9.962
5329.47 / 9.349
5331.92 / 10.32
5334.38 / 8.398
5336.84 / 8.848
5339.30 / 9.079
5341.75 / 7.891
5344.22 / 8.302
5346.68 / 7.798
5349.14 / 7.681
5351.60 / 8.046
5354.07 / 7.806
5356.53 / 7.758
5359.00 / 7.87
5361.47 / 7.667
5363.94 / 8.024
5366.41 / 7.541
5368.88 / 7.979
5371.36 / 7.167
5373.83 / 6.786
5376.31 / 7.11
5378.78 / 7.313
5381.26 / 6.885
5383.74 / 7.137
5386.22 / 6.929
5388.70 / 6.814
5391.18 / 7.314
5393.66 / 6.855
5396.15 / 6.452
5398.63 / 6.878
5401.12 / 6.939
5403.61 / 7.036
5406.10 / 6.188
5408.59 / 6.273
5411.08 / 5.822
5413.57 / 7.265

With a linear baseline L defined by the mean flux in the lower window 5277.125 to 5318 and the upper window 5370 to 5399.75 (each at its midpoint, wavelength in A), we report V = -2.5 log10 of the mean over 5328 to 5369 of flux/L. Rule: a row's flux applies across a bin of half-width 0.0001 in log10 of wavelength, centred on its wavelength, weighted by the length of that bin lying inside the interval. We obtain 0.06 mag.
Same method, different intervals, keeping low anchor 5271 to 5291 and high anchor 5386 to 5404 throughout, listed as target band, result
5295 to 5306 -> -0.04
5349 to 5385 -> 0.07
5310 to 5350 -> 0.02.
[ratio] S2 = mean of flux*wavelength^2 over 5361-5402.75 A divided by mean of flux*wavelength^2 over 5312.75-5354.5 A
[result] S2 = 0.8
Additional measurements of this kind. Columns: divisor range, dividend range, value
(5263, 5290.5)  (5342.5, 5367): 0.71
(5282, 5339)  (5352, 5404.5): 0.71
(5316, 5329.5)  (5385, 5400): 0.71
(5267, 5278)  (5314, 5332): 0.88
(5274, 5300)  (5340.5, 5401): 0.66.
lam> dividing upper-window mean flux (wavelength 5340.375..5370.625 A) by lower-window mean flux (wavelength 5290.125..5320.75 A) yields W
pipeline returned 0.7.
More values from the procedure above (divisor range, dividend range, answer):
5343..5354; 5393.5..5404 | 0.86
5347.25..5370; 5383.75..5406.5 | 0.88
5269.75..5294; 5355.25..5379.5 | 0.65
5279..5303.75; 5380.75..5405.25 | 0.60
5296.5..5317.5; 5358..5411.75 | 0.65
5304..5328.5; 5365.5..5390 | 0.69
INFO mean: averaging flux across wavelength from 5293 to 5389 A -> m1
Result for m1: 8.89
